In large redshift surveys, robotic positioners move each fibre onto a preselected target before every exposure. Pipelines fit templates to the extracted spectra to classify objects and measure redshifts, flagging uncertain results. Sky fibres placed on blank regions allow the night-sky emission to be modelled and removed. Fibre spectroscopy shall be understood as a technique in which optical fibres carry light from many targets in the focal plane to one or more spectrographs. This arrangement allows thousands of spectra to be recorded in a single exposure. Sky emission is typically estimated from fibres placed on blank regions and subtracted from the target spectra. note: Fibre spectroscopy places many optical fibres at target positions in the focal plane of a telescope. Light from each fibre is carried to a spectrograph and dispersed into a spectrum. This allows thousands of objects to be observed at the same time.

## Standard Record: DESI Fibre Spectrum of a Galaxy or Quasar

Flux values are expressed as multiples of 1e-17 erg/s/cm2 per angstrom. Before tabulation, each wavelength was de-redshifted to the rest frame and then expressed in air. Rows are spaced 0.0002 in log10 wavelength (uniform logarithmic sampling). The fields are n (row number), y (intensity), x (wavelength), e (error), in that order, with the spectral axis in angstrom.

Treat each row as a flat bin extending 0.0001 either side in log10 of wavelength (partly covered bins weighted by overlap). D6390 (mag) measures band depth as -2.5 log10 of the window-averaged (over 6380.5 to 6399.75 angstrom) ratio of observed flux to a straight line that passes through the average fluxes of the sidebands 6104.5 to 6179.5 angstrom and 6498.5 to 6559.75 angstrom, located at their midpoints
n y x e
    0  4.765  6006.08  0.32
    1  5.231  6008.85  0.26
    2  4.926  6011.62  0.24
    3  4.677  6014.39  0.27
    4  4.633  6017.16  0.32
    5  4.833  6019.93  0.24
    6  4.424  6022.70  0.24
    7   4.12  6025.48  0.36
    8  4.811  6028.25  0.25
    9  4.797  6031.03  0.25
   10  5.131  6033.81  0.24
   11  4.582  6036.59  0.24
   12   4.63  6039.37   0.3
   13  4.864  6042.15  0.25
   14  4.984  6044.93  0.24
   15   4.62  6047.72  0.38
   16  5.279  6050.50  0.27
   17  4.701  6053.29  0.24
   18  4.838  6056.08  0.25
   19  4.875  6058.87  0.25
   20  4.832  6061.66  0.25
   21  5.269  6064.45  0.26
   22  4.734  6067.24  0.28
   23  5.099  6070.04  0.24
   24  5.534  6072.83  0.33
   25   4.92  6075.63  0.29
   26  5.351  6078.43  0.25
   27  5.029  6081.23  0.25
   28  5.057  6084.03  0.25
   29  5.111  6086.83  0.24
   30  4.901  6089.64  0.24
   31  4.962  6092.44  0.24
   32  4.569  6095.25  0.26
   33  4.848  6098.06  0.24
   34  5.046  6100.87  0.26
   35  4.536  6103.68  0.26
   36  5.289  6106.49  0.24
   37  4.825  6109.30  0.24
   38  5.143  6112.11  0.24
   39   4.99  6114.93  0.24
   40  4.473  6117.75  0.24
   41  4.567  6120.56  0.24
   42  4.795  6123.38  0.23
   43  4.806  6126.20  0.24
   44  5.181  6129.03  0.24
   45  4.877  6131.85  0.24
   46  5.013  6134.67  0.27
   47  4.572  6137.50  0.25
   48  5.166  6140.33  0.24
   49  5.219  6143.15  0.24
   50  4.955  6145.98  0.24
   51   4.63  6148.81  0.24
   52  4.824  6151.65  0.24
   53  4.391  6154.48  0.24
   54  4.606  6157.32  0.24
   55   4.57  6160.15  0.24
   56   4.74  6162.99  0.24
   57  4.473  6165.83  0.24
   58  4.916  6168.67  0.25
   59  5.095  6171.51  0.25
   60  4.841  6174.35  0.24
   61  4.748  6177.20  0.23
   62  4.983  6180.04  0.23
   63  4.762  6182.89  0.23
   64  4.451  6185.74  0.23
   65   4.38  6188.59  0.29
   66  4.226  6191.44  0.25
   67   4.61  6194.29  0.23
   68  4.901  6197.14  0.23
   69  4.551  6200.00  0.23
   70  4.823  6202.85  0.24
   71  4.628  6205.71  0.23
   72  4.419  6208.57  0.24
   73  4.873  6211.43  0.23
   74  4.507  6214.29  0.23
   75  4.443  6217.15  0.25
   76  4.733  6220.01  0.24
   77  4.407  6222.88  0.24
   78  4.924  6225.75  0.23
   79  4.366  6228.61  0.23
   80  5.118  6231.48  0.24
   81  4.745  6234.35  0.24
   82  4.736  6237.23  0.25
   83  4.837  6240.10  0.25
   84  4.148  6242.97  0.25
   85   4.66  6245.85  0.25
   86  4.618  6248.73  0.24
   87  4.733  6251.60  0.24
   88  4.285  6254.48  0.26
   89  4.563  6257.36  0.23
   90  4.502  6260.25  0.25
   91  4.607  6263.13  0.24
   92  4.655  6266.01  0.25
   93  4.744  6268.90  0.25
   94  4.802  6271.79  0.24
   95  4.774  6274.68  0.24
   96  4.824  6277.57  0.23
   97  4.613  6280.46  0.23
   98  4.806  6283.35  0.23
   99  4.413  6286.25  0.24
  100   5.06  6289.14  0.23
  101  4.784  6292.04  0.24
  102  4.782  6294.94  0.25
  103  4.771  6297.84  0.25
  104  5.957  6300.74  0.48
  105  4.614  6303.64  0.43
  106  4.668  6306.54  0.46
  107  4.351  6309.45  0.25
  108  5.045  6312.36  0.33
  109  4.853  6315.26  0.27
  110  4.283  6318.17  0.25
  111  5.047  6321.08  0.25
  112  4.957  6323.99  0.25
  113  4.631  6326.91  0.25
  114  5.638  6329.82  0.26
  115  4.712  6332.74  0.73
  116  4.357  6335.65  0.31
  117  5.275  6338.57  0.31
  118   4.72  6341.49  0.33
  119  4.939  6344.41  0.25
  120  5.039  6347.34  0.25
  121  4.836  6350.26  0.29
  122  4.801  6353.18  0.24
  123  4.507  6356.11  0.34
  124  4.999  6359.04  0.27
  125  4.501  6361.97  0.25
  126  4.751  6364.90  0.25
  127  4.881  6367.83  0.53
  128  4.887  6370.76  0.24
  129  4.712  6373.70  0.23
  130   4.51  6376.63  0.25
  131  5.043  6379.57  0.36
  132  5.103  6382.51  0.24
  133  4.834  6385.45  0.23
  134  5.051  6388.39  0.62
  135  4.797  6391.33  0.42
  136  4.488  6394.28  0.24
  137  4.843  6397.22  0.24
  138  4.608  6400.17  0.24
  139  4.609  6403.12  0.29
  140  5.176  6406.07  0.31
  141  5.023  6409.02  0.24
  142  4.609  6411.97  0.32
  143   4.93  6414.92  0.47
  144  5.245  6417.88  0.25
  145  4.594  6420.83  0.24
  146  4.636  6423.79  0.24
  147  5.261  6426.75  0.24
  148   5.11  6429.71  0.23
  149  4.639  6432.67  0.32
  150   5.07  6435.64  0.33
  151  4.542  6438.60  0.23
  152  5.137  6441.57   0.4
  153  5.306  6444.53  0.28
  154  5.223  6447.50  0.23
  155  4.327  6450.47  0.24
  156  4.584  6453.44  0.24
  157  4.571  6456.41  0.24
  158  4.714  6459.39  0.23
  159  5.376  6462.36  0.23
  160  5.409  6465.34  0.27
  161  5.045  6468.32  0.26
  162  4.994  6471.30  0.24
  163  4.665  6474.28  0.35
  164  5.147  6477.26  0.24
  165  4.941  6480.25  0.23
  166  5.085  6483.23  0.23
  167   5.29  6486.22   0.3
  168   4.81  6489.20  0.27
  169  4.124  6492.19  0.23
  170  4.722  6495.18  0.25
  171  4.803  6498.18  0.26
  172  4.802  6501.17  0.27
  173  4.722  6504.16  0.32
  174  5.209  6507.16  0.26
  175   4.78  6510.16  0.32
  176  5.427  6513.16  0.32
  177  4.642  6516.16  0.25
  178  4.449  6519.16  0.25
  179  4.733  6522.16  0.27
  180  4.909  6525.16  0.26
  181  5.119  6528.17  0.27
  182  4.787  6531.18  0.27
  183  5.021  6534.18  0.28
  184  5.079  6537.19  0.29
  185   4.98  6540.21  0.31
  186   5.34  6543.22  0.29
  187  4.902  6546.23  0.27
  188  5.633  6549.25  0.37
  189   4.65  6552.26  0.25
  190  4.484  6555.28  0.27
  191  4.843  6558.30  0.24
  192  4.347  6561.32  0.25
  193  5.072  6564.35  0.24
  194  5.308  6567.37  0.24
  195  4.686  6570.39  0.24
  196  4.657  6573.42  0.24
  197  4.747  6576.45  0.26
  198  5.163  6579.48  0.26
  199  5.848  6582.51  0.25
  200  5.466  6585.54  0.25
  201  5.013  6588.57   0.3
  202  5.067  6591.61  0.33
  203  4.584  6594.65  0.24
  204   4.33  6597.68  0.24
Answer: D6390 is 0.01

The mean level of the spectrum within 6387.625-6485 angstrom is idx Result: 4.9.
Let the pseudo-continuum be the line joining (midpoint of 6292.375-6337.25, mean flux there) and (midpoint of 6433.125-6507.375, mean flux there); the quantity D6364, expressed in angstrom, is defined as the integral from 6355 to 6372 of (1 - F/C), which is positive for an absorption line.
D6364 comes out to 0.4 angstrom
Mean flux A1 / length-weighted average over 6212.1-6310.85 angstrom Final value 4.69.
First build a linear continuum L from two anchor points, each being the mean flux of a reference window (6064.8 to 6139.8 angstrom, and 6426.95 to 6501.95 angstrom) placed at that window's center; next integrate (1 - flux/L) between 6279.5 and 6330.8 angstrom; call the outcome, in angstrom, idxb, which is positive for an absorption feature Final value 0.8 angstrom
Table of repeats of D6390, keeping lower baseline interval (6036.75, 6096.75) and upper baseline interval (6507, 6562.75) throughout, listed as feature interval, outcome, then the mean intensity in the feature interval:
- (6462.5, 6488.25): -0.04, 5.08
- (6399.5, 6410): 0.01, 4.86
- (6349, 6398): 0.03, 4.8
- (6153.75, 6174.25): 0.05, 4.7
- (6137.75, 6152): 0.00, 4.94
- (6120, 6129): 0.03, 4.8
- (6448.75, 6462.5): 0.06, 4.66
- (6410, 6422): 0.01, 4.86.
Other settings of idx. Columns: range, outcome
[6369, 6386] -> 4.85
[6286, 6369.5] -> 4.84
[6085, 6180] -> 4.84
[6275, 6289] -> 4.71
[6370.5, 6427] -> 4.84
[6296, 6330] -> 4.87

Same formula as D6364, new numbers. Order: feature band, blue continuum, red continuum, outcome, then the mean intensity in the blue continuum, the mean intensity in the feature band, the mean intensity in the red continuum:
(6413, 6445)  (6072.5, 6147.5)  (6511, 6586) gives 0.1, 4.94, 4.94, 4.96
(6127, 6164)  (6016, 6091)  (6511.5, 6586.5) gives 0.6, 4.89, 4.83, 4.97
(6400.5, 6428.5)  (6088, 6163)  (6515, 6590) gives 0.2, 4.84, 4.89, 4.96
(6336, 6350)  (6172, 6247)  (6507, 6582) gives -0.5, 4.65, 4.93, 4.93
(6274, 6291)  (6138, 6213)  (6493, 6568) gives 0.1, 4.72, 4.75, 4.9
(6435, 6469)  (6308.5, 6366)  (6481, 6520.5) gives -0.7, 4.82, 4.94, 4.84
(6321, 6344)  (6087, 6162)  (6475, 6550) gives -0.1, 4.84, 4.91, 4.93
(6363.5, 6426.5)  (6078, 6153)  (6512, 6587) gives 1.5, 4.91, 4.83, 4.97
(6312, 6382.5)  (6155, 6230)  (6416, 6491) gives -0.1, 4.65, 4.83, 4.95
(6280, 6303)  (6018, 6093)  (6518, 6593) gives 0.2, 4.9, 4.9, 4.97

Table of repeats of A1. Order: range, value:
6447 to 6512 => 4.88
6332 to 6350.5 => 4.85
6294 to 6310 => 4.89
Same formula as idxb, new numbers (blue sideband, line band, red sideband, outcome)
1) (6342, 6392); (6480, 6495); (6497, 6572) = 0.2 angstrom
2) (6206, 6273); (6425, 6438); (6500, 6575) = -0.5 angstrom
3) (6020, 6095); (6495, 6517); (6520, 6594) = 0.3 angstrom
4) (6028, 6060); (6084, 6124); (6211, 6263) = -0.8 angstrom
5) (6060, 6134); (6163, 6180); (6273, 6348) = 0.3 angstrom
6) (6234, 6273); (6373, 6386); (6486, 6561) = -0.3 angstrom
